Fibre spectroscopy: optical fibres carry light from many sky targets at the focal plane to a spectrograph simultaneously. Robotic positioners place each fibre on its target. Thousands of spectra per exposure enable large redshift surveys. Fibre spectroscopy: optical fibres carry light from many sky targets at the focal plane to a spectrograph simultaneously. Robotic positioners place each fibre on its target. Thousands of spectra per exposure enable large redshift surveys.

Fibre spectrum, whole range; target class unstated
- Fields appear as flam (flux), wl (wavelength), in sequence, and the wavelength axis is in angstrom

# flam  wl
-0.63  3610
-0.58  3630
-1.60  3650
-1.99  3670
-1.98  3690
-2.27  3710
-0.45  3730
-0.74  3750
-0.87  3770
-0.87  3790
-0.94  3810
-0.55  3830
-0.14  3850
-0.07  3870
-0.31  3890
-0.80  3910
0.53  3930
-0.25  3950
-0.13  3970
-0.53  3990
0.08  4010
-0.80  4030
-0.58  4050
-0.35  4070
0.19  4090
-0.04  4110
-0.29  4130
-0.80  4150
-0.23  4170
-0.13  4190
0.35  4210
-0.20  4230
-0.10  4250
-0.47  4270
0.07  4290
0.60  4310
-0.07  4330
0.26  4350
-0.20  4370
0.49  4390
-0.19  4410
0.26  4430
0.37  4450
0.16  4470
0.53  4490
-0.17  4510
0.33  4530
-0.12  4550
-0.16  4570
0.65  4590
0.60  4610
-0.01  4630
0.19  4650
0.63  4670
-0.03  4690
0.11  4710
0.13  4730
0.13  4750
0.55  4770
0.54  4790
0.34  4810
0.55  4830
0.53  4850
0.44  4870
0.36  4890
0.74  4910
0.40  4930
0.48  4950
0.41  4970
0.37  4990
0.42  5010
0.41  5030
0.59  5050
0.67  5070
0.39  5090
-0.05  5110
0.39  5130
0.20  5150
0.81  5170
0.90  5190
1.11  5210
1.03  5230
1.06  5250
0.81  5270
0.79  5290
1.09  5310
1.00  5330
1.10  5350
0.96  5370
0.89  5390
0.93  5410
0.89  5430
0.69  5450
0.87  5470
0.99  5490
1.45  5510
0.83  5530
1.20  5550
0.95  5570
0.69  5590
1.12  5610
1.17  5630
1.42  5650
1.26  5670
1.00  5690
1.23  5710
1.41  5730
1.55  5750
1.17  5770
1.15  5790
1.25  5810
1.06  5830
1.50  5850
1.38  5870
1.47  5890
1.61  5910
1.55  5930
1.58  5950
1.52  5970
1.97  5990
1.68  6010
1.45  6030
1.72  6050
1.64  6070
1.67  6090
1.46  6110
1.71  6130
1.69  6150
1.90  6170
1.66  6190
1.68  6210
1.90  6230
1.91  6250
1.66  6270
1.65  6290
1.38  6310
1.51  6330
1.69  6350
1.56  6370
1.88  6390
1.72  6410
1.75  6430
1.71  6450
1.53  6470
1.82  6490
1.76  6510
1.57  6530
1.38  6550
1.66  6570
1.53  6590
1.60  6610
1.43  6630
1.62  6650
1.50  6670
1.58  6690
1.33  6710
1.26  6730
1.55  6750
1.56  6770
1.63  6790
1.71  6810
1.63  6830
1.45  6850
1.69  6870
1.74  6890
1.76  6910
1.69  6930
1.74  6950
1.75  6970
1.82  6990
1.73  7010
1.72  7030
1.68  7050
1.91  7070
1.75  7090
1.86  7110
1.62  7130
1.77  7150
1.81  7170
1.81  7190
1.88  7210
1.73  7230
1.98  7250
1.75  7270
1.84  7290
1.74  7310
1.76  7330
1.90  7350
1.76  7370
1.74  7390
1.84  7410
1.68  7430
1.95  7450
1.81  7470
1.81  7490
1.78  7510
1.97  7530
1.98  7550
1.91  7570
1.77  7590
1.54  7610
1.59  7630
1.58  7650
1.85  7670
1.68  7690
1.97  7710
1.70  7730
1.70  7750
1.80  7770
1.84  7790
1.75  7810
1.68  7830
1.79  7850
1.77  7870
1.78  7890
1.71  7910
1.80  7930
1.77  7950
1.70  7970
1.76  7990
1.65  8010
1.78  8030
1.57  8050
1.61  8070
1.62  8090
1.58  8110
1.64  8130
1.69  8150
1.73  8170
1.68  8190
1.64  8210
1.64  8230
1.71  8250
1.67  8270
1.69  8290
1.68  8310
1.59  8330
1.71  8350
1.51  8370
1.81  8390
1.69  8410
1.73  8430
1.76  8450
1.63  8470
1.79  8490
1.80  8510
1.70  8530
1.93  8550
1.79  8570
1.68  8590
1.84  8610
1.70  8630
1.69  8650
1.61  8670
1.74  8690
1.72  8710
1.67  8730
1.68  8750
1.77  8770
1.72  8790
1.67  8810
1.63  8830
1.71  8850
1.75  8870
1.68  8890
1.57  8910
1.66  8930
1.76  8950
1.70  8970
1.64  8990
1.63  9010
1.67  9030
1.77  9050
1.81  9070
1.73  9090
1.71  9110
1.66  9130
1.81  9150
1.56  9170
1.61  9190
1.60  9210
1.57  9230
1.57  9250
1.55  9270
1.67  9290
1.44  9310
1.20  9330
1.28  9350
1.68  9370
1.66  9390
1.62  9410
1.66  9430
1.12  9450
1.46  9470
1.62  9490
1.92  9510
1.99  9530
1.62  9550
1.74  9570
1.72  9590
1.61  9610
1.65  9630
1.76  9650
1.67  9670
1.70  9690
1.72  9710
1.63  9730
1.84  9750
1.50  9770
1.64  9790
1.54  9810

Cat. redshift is 0.298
